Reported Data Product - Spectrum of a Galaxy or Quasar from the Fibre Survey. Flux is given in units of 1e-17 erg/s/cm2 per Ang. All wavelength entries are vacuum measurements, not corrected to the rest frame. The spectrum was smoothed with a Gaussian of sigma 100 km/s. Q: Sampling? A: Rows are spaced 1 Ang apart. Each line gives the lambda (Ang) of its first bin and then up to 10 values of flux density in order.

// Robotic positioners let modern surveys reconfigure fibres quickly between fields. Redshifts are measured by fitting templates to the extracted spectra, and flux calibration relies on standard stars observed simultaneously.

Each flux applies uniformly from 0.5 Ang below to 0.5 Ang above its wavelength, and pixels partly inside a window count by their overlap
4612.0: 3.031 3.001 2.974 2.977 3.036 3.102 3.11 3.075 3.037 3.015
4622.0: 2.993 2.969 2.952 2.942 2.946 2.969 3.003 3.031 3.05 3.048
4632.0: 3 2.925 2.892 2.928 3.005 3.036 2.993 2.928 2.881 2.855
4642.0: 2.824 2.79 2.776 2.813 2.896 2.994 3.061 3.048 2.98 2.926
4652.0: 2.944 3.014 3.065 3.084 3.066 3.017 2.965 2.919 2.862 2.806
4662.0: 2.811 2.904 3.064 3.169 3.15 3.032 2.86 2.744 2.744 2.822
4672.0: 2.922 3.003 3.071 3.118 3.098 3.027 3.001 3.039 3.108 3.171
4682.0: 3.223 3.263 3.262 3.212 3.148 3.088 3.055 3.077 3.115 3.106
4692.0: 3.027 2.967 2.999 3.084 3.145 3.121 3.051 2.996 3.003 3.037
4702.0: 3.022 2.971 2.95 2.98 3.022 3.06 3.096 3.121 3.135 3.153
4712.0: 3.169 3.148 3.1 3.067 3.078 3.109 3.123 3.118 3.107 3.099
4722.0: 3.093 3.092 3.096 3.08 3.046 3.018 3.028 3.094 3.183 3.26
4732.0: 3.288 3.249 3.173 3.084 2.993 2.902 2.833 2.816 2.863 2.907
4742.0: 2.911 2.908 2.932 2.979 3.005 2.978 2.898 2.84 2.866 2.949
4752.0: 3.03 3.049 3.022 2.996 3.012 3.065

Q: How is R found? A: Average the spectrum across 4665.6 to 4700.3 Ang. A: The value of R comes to 3.05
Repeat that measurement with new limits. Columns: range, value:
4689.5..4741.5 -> 3.06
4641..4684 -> 2.98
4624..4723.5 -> 3.02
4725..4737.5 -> 3.11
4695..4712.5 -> 3.06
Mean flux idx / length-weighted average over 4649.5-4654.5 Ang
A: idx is 2.99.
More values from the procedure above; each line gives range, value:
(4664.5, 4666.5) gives 3.16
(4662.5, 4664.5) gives 2.98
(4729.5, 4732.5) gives 3.24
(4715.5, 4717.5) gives 3.09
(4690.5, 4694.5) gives 3.02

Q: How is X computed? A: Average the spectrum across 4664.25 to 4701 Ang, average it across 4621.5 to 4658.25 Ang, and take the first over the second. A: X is 1.0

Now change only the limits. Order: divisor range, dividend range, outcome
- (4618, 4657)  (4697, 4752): 1.02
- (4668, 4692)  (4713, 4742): 1.00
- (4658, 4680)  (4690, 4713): 1.03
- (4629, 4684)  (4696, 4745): 1.03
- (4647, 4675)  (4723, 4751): 1.01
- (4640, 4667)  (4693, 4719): 1.04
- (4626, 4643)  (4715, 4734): 1.06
